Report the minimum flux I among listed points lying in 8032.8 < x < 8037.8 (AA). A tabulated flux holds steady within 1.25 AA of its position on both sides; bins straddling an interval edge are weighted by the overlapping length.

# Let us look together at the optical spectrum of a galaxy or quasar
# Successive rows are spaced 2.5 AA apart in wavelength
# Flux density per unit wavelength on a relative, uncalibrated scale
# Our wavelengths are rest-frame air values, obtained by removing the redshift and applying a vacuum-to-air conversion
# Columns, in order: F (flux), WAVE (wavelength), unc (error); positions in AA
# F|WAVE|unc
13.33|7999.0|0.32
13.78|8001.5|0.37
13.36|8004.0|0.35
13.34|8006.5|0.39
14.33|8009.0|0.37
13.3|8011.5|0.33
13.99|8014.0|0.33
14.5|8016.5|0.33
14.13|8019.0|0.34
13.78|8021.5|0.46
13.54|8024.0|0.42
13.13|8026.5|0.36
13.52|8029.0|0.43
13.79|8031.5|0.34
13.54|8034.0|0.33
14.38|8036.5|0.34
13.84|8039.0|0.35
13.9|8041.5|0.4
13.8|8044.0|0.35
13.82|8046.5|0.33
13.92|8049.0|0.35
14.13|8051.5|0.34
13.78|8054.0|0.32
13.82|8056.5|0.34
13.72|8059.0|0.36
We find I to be 13.54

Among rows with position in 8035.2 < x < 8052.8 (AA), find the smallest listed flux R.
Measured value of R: 13.8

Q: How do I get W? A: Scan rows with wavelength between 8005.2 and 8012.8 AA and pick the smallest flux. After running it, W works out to 13.3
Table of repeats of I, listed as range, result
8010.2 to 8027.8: 13.13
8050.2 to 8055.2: 13.78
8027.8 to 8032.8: 13.52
